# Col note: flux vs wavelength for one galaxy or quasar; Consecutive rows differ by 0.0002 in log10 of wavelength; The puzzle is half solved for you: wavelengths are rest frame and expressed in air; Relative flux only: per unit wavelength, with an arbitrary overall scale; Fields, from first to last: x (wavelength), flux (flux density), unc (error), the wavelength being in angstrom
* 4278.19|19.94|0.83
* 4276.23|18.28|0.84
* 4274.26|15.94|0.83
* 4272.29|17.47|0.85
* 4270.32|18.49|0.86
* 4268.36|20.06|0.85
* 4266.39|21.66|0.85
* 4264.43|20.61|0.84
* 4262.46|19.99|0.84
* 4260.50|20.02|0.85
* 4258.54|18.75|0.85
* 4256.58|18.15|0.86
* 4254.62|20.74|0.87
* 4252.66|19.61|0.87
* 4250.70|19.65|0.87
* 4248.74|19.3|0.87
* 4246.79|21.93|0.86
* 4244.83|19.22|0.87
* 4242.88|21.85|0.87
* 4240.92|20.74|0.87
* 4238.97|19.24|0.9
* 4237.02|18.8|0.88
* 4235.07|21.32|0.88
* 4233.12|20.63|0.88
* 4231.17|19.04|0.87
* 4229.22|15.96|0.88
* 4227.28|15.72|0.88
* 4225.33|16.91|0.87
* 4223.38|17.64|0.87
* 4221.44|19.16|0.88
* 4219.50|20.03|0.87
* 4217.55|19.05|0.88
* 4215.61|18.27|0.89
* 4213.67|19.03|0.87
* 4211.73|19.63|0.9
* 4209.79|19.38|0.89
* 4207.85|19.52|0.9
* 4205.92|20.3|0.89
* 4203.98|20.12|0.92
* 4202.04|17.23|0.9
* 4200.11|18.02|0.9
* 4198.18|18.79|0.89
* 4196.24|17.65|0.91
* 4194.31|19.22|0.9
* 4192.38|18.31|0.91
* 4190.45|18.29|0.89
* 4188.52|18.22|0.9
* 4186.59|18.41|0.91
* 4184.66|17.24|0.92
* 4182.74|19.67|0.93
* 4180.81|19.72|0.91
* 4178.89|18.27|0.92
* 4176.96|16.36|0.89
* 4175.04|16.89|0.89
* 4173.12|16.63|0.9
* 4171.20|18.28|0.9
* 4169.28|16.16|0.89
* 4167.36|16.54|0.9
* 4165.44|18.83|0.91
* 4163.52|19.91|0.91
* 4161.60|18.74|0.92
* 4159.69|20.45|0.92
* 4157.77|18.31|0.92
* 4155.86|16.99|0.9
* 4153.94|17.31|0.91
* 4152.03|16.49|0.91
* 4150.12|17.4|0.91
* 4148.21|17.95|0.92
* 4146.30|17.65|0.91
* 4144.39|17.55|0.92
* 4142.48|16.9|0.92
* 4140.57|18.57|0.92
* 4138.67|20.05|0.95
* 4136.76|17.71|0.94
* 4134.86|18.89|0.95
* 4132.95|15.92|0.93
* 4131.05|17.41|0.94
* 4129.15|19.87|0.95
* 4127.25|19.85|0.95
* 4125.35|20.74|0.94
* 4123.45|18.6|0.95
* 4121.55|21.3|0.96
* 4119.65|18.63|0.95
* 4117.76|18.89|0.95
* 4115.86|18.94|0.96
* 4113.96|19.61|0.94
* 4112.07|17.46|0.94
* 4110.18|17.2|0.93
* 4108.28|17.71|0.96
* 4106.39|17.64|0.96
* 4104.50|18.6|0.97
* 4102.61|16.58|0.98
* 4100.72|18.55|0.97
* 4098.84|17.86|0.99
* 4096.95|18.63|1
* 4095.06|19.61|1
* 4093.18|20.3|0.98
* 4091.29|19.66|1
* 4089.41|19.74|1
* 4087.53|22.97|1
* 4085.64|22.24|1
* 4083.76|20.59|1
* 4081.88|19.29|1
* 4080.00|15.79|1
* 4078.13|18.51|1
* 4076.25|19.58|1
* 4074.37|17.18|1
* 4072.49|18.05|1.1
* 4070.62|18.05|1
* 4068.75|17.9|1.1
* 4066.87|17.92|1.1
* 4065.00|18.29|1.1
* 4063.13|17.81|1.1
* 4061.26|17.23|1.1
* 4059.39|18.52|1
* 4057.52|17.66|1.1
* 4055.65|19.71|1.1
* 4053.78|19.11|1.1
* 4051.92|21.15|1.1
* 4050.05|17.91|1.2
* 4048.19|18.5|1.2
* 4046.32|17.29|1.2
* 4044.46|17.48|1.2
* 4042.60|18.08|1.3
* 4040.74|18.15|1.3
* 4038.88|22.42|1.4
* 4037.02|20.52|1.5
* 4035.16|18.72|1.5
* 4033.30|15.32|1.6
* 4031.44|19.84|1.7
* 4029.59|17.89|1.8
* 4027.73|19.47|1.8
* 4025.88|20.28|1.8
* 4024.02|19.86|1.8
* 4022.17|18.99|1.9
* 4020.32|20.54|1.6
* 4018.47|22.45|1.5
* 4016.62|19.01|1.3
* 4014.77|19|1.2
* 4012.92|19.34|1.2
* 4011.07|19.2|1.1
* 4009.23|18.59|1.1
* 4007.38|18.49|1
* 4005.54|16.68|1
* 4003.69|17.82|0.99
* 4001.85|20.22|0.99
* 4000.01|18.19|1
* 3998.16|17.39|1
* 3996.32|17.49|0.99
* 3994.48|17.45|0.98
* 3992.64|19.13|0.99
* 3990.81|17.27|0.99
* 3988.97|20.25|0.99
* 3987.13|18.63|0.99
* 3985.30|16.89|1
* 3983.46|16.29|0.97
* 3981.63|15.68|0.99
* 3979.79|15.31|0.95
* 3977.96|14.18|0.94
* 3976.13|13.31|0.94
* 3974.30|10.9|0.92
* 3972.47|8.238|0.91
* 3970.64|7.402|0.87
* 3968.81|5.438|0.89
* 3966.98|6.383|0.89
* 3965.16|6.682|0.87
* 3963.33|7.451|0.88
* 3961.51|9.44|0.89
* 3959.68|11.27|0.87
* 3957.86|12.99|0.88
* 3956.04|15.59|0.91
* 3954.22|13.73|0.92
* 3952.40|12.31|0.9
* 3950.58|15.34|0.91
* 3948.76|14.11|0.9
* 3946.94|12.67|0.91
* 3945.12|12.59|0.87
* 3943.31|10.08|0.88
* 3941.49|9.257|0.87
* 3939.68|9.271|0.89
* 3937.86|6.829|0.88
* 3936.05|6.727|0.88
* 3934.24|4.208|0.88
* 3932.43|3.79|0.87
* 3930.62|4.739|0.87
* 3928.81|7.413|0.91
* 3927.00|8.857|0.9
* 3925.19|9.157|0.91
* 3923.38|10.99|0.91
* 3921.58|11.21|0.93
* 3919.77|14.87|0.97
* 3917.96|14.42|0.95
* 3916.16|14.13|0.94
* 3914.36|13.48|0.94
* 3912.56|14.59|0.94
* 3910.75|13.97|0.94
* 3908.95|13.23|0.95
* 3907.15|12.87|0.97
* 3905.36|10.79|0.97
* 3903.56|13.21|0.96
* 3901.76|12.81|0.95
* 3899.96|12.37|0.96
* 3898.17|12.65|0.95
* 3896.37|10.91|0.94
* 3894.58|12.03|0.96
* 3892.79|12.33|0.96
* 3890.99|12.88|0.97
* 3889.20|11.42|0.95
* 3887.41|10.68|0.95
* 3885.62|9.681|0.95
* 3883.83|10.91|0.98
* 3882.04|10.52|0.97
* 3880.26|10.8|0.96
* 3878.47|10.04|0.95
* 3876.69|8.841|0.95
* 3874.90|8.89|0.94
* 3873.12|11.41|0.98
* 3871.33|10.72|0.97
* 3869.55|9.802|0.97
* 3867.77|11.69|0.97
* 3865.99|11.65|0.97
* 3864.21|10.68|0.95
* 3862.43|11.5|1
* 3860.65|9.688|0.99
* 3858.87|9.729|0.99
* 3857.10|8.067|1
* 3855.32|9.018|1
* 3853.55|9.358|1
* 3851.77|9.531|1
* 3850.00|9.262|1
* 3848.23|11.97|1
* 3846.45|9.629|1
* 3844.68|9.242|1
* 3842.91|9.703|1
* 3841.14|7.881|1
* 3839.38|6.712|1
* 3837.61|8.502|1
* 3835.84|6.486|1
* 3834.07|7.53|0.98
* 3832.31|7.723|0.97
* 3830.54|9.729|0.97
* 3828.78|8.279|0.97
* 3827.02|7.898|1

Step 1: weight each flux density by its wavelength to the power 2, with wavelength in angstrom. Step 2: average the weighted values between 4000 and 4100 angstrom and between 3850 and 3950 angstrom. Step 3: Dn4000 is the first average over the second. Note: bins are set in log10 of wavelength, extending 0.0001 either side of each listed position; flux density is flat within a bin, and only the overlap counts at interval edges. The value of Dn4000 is 1.91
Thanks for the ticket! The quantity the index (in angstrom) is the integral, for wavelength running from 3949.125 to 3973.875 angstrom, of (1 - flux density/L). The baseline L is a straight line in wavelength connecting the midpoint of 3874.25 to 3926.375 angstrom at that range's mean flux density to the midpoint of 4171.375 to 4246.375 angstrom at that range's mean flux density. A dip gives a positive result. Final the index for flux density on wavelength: 5.49 angstrom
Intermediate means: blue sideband 11.9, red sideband 18.7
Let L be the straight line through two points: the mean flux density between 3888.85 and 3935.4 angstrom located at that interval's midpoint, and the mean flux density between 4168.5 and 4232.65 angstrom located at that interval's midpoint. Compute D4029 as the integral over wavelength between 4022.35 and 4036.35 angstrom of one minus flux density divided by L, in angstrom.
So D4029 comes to -4.66 angstrom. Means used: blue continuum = 11.2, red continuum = 18.3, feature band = 18.8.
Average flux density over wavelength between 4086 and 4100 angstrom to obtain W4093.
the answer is 19.9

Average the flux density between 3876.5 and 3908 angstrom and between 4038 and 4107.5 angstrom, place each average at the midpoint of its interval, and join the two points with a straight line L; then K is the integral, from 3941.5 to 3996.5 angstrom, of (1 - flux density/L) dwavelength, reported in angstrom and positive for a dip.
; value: 6.1 angstrom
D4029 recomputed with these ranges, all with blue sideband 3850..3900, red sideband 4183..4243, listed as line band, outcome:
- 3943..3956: -0.9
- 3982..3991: -3.0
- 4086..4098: -3.3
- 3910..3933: 1.4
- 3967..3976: 3.2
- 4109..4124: -2.2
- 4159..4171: -0.5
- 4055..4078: -4.4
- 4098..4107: -1.0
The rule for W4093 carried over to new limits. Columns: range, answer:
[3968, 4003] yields 15.3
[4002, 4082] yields 18.7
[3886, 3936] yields 11.2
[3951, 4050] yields 16.2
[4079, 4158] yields 18.6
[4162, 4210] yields 18.3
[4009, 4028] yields 19.8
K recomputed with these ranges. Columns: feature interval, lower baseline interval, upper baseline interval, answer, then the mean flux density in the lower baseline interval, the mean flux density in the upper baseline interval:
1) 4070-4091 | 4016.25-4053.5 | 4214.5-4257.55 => -0.11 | 19.2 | 19.2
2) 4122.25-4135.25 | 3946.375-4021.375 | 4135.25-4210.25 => -0.97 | 15.1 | 18.2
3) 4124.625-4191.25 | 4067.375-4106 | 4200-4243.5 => 3.09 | 19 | 19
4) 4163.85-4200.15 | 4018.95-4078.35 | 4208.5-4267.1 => 2.24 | 18.7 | 19.4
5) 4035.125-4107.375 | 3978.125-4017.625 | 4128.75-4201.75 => -3.35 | 18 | 18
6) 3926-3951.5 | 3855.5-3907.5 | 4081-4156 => 7.73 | 11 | 18.7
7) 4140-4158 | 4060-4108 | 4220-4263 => 1.43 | 18.7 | 19.3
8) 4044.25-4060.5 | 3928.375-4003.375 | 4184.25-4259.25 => -4.47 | 12.4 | 19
